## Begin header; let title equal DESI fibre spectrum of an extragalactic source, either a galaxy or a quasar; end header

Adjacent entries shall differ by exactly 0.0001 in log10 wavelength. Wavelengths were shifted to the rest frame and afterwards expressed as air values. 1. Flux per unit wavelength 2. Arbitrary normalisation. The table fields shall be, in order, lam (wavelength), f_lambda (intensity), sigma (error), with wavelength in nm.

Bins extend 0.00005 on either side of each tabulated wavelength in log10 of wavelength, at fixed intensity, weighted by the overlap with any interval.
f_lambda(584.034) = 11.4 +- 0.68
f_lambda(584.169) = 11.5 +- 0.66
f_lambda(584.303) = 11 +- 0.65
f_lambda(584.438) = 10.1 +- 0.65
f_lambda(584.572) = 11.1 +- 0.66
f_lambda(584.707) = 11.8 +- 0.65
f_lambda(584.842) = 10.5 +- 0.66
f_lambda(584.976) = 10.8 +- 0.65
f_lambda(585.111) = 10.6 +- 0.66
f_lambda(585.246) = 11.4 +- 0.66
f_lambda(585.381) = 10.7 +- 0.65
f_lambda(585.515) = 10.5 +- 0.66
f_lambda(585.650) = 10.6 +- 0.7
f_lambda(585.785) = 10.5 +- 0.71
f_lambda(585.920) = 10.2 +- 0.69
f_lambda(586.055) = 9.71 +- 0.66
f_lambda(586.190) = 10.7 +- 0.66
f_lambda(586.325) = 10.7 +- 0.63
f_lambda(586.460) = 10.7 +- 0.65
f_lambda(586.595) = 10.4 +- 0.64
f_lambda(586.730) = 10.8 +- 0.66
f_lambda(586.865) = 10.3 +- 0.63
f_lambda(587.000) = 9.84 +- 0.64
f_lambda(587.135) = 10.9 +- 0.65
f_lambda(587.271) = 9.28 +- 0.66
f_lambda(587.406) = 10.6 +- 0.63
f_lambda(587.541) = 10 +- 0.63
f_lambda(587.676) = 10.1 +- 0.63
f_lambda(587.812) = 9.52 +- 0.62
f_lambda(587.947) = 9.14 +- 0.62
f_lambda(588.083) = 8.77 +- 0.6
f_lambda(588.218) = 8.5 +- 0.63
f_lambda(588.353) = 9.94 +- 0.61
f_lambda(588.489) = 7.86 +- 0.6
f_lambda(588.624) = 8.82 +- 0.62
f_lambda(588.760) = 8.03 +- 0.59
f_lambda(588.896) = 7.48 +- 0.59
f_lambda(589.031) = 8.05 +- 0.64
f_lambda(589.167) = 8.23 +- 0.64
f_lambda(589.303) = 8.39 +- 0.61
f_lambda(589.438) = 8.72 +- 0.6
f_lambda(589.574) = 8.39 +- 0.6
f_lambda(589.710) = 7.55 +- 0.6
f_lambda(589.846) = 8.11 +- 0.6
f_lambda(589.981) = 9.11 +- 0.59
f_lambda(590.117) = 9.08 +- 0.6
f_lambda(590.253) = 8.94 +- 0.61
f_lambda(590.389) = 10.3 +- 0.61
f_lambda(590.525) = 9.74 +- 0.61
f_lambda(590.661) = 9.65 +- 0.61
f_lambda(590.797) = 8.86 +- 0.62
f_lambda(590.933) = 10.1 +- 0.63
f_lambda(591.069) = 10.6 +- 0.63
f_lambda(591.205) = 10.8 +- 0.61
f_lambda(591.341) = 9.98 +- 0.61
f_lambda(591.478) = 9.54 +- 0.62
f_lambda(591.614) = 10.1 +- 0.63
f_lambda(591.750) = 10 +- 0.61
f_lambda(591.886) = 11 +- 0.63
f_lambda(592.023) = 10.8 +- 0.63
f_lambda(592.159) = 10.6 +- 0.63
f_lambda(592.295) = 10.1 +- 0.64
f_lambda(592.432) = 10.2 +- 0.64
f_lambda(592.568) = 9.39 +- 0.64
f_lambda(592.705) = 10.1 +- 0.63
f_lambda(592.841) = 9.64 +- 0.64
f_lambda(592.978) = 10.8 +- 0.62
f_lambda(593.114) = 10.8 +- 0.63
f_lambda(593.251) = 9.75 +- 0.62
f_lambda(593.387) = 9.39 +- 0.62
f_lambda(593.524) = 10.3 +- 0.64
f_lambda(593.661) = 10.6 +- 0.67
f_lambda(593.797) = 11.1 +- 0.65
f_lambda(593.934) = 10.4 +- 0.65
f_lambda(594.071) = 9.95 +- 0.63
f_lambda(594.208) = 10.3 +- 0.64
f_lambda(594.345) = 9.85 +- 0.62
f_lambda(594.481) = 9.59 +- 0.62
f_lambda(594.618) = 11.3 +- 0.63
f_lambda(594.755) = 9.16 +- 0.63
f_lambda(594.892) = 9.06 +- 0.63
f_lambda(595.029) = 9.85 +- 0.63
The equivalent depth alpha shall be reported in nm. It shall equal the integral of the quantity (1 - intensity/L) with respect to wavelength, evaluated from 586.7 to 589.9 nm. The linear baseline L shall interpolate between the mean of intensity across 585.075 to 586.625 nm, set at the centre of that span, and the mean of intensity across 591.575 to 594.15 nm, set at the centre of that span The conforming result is 0.44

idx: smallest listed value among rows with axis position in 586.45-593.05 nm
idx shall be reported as 7.48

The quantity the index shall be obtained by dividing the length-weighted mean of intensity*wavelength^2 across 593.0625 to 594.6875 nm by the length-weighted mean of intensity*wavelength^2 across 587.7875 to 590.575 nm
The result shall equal 1.2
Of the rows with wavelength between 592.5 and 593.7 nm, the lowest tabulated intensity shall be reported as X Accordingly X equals 9.39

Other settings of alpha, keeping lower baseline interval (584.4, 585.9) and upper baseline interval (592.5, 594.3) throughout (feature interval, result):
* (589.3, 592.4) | 0.223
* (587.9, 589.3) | 0.274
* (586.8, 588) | 0.073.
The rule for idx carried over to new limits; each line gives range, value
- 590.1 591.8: 8.86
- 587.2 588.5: 7.86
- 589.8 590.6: 8.11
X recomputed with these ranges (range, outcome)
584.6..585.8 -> 10.5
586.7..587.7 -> 9.28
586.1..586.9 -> 10.3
